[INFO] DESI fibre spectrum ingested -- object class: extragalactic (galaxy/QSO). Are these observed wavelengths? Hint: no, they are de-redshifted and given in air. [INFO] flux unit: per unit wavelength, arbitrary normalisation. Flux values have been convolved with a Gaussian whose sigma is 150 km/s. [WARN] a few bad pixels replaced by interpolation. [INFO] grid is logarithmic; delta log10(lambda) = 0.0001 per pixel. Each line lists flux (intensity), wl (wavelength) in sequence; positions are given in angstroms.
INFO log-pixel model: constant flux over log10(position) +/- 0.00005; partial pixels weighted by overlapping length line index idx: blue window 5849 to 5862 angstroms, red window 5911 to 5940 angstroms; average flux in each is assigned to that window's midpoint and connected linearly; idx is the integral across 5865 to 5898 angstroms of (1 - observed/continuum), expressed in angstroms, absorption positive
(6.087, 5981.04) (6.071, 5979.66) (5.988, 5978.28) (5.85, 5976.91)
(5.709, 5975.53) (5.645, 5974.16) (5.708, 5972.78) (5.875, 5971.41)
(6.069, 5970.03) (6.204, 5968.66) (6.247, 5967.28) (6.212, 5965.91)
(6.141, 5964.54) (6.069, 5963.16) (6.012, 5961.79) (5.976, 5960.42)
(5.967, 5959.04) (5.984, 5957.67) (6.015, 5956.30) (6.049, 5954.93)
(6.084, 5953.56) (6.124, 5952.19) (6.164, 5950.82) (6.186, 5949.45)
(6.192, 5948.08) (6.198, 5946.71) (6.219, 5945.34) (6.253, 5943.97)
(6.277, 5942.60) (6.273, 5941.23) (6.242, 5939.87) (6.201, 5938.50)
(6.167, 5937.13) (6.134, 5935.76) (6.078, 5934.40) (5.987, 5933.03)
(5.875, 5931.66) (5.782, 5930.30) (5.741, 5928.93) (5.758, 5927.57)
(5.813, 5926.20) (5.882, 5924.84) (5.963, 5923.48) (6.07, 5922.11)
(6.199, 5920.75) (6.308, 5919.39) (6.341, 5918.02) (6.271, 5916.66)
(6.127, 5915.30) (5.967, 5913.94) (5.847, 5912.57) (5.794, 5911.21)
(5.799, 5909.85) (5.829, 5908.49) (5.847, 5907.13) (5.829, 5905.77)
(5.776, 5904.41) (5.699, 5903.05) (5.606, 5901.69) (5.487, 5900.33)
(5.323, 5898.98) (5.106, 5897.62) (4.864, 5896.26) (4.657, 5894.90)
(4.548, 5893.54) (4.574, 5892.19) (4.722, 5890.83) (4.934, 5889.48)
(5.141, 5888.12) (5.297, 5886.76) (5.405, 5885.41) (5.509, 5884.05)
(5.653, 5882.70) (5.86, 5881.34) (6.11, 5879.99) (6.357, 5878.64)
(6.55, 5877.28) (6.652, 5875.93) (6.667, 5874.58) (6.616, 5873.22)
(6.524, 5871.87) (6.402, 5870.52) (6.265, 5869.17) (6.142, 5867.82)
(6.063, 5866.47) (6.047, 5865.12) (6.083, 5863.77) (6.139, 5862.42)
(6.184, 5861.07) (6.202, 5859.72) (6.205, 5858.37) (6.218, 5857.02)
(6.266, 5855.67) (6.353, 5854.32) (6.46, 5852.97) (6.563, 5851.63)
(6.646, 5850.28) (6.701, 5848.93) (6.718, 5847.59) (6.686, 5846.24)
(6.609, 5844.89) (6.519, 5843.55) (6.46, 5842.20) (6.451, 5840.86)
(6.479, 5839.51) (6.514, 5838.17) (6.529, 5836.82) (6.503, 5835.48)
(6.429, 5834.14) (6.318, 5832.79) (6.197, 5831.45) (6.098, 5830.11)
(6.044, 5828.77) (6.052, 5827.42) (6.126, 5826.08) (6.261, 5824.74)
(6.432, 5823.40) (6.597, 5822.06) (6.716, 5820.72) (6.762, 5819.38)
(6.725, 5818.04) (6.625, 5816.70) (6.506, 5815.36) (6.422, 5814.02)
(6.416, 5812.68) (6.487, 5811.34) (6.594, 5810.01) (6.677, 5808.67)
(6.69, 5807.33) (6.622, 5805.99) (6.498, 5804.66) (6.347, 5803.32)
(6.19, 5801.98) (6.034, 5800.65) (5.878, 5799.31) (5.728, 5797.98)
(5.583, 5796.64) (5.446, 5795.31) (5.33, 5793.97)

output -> 2.8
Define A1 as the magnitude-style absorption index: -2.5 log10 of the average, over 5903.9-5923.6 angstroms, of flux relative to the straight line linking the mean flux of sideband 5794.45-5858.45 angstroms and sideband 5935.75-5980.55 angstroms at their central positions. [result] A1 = 0.03 mag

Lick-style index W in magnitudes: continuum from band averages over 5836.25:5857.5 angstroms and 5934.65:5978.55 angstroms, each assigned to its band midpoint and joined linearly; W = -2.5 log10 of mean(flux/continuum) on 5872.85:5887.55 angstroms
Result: 0.06 mag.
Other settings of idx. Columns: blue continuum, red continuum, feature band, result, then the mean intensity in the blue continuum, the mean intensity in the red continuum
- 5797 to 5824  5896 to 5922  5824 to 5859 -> -0.91 angstroms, 6.44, 5.81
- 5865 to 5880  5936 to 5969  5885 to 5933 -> 5.06 angstroms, 6.39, 6.14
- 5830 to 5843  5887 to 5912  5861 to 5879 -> -1.60 angstroms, 6.41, 5.31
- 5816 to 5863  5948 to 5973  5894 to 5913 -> 2.19 angstroms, 6.42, 6.07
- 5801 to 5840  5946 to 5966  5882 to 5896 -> 2.73 angstroms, 6.44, 6.09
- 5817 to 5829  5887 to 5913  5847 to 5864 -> -1.14 angstroms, 6.43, 5.33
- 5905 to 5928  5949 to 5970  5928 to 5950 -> -0.25 angstroms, 5.98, 6.09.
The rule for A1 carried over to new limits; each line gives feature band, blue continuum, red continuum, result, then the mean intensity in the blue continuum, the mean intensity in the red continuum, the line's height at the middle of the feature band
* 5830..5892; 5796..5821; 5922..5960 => 0.01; 6.39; 6.06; 6.26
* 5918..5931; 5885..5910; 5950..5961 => -0.06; 5.28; 6.05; 5.63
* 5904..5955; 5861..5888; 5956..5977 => 0.00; 6.11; 5.98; 6.03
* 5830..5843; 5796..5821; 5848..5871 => -0.01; 6.39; 6.3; 6.34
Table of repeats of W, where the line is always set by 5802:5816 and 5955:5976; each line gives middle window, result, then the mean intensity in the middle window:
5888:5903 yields 0.233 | 5.02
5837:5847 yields -0.021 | 6.53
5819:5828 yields 0.007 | 6.42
